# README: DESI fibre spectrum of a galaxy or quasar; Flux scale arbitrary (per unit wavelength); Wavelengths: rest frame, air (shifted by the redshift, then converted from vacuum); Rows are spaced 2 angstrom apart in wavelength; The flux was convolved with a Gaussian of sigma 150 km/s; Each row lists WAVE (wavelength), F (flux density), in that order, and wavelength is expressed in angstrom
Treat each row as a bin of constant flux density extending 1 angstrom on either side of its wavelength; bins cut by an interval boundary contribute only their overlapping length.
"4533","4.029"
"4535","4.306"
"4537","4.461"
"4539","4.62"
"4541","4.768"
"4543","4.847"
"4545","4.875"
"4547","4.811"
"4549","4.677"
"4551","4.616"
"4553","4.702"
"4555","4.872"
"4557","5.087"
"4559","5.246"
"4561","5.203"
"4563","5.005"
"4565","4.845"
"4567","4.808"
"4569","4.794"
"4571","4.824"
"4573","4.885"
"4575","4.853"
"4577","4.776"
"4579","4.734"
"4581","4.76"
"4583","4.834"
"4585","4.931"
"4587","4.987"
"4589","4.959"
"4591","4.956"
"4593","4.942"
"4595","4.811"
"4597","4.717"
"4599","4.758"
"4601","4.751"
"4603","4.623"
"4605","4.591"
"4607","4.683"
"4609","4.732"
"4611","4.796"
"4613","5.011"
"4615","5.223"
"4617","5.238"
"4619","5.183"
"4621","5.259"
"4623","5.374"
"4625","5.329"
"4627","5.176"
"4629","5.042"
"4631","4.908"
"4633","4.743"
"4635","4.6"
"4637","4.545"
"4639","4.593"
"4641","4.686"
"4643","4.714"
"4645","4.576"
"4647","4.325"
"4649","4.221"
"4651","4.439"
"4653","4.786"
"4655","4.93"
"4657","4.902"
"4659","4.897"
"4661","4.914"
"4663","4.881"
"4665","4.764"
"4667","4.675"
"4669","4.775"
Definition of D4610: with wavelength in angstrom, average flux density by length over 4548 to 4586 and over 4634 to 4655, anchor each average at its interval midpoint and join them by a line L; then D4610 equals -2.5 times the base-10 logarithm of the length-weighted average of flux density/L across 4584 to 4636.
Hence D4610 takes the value -0.053 mag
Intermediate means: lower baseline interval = 4.87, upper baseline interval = 4.57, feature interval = 4.94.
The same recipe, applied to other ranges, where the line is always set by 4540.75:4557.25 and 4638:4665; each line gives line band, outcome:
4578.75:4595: -0.03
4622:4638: -0.06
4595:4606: 0.01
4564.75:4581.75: -0.01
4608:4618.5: -0.06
